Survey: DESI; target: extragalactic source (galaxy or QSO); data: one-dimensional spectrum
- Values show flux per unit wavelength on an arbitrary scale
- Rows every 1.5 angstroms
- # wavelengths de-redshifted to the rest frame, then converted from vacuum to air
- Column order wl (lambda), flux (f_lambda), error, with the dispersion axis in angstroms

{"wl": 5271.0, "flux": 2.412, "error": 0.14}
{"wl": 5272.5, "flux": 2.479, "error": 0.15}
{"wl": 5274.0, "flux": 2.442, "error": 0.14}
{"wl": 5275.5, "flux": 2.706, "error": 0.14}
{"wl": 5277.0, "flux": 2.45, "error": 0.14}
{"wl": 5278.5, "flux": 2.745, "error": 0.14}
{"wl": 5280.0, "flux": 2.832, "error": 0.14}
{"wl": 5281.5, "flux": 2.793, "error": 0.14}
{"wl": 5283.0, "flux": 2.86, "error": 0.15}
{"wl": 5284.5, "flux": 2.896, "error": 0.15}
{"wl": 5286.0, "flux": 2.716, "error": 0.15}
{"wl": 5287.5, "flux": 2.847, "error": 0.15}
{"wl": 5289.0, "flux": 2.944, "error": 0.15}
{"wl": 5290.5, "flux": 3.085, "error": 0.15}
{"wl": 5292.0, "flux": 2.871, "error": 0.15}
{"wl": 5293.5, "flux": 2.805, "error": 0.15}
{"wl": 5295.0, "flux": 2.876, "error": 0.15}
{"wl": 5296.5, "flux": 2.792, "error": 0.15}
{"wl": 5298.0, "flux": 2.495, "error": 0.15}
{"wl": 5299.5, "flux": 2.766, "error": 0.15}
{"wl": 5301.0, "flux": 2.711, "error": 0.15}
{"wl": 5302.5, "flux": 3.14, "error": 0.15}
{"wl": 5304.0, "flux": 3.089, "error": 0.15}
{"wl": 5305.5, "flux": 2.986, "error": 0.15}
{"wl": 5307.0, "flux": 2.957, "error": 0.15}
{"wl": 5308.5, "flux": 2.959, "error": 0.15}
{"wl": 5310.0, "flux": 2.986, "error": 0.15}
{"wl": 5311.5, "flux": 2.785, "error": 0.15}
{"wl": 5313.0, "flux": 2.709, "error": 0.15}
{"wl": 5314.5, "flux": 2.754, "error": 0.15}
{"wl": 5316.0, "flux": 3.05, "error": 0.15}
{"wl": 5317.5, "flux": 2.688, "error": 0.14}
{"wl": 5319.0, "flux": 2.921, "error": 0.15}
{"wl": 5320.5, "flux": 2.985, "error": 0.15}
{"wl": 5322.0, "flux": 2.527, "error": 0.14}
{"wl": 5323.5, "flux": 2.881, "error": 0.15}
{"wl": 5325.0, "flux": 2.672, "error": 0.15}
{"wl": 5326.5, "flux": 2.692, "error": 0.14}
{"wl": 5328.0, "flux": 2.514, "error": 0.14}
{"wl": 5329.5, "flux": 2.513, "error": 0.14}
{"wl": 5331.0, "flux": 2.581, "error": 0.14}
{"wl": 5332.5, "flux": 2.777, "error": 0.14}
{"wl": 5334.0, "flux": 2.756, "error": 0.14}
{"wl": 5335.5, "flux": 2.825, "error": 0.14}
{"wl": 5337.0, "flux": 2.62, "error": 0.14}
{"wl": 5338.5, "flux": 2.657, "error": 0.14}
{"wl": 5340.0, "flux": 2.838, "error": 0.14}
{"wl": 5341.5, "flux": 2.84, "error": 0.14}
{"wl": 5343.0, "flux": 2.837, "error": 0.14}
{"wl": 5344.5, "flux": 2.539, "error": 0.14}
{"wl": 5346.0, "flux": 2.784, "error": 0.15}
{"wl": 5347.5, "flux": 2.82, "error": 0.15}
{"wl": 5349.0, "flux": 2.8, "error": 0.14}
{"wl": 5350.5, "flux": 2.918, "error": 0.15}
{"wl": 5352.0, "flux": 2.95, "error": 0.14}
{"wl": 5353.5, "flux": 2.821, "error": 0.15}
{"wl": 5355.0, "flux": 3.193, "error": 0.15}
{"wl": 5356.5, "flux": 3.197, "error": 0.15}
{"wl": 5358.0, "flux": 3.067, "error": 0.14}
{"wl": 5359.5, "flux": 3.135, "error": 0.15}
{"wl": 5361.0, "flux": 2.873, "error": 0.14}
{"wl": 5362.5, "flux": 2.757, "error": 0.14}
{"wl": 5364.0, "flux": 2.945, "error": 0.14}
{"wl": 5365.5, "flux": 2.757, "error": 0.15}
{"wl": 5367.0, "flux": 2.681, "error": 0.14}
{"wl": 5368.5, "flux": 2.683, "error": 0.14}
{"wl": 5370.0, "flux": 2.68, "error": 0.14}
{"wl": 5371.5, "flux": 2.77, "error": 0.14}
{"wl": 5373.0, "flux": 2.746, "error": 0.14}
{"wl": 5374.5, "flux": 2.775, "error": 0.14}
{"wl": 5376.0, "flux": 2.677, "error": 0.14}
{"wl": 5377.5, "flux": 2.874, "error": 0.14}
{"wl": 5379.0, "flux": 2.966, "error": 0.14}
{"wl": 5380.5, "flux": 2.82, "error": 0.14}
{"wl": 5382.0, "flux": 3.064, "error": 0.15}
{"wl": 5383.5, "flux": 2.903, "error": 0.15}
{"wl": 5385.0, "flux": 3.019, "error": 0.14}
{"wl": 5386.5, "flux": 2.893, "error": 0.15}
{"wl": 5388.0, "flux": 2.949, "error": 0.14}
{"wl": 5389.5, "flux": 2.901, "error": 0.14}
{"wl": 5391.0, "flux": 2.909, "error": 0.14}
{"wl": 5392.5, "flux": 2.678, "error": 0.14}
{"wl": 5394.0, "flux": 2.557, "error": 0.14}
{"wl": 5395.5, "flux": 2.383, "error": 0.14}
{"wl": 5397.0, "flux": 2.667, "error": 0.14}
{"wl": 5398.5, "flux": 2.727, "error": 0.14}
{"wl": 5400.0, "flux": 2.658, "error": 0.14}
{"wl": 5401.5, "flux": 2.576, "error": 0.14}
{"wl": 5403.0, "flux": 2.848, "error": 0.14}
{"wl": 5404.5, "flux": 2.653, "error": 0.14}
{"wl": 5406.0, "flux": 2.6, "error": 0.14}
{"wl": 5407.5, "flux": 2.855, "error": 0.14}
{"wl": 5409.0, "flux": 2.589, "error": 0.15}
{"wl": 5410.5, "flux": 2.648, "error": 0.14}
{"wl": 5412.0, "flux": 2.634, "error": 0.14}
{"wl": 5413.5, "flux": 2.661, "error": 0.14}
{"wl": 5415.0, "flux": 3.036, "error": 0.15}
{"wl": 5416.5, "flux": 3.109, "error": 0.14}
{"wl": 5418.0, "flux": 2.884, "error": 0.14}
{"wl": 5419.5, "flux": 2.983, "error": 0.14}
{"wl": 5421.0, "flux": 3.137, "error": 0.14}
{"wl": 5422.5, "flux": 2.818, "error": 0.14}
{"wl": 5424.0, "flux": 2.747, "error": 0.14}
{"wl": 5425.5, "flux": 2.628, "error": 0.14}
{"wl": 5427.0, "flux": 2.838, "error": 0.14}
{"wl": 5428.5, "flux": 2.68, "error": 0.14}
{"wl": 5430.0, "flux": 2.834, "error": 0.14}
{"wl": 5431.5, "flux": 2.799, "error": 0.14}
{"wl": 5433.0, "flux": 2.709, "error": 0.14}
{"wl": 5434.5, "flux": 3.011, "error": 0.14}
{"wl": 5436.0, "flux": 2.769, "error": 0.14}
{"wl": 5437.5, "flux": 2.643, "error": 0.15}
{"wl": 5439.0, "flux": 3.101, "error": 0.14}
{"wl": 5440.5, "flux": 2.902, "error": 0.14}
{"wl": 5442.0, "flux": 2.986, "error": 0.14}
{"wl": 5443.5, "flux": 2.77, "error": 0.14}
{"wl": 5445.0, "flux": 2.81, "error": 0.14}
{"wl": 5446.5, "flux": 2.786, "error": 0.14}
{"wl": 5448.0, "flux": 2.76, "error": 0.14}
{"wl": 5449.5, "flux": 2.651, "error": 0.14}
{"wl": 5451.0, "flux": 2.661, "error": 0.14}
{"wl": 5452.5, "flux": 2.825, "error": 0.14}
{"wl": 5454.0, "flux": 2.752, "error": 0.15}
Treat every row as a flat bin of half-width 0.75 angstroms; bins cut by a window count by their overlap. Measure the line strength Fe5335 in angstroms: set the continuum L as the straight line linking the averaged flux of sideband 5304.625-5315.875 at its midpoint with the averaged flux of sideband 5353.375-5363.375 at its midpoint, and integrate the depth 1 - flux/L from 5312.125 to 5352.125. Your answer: 2.61 angstroms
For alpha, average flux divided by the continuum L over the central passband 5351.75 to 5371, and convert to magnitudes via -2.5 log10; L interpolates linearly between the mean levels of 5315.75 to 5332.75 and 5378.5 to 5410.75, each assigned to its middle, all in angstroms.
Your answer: -0.06 mag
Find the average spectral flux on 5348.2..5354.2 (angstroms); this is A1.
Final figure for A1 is 2.87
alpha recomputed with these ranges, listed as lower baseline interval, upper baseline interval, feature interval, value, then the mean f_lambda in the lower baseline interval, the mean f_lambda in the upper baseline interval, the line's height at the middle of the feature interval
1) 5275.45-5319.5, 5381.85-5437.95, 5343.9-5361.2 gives -0.04 mag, 2.84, 2.79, 2.82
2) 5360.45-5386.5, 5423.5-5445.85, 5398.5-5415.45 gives 0.05 mag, 2.82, 2.82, 2.82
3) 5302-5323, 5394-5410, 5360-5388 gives -0.04 mag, 2.89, 2.65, 2.73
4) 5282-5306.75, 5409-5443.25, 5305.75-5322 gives 0.00 mag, 2.87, 2.84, 2.86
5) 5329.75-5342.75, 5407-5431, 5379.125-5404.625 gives 0.00 mag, 2.73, 2.82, 2.79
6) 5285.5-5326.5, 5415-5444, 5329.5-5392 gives 0.01 mag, 2.85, 2.87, 2.86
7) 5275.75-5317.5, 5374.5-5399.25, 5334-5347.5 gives 0.03 mag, 2.84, 2.81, 2.83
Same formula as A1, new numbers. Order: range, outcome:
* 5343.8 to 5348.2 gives 2.72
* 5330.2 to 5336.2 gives 2.73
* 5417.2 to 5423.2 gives 2.96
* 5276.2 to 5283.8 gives 2.74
